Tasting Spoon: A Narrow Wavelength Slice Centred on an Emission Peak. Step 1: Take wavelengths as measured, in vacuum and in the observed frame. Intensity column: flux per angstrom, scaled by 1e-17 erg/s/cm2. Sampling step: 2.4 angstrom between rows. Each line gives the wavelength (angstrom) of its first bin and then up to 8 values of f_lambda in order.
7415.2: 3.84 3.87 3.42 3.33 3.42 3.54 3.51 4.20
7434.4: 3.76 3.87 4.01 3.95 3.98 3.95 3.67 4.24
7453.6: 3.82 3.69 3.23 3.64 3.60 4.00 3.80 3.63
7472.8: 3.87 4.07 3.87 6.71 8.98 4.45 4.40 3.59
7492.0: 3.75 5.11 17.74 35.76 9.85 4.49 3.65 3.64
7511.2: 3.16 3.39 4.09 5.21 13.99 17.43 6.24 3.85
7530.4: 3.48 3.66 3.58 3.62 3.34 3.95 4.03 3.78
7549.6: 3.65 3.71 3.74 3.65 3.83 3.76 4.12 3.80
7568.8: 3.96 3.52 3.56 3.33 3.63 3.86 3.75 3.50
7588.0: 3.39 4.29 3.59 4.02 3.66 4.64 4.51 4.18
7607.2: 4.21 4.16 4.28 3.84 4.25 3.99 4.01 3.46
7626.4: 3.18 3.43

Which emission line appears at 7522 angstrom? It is [N II]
